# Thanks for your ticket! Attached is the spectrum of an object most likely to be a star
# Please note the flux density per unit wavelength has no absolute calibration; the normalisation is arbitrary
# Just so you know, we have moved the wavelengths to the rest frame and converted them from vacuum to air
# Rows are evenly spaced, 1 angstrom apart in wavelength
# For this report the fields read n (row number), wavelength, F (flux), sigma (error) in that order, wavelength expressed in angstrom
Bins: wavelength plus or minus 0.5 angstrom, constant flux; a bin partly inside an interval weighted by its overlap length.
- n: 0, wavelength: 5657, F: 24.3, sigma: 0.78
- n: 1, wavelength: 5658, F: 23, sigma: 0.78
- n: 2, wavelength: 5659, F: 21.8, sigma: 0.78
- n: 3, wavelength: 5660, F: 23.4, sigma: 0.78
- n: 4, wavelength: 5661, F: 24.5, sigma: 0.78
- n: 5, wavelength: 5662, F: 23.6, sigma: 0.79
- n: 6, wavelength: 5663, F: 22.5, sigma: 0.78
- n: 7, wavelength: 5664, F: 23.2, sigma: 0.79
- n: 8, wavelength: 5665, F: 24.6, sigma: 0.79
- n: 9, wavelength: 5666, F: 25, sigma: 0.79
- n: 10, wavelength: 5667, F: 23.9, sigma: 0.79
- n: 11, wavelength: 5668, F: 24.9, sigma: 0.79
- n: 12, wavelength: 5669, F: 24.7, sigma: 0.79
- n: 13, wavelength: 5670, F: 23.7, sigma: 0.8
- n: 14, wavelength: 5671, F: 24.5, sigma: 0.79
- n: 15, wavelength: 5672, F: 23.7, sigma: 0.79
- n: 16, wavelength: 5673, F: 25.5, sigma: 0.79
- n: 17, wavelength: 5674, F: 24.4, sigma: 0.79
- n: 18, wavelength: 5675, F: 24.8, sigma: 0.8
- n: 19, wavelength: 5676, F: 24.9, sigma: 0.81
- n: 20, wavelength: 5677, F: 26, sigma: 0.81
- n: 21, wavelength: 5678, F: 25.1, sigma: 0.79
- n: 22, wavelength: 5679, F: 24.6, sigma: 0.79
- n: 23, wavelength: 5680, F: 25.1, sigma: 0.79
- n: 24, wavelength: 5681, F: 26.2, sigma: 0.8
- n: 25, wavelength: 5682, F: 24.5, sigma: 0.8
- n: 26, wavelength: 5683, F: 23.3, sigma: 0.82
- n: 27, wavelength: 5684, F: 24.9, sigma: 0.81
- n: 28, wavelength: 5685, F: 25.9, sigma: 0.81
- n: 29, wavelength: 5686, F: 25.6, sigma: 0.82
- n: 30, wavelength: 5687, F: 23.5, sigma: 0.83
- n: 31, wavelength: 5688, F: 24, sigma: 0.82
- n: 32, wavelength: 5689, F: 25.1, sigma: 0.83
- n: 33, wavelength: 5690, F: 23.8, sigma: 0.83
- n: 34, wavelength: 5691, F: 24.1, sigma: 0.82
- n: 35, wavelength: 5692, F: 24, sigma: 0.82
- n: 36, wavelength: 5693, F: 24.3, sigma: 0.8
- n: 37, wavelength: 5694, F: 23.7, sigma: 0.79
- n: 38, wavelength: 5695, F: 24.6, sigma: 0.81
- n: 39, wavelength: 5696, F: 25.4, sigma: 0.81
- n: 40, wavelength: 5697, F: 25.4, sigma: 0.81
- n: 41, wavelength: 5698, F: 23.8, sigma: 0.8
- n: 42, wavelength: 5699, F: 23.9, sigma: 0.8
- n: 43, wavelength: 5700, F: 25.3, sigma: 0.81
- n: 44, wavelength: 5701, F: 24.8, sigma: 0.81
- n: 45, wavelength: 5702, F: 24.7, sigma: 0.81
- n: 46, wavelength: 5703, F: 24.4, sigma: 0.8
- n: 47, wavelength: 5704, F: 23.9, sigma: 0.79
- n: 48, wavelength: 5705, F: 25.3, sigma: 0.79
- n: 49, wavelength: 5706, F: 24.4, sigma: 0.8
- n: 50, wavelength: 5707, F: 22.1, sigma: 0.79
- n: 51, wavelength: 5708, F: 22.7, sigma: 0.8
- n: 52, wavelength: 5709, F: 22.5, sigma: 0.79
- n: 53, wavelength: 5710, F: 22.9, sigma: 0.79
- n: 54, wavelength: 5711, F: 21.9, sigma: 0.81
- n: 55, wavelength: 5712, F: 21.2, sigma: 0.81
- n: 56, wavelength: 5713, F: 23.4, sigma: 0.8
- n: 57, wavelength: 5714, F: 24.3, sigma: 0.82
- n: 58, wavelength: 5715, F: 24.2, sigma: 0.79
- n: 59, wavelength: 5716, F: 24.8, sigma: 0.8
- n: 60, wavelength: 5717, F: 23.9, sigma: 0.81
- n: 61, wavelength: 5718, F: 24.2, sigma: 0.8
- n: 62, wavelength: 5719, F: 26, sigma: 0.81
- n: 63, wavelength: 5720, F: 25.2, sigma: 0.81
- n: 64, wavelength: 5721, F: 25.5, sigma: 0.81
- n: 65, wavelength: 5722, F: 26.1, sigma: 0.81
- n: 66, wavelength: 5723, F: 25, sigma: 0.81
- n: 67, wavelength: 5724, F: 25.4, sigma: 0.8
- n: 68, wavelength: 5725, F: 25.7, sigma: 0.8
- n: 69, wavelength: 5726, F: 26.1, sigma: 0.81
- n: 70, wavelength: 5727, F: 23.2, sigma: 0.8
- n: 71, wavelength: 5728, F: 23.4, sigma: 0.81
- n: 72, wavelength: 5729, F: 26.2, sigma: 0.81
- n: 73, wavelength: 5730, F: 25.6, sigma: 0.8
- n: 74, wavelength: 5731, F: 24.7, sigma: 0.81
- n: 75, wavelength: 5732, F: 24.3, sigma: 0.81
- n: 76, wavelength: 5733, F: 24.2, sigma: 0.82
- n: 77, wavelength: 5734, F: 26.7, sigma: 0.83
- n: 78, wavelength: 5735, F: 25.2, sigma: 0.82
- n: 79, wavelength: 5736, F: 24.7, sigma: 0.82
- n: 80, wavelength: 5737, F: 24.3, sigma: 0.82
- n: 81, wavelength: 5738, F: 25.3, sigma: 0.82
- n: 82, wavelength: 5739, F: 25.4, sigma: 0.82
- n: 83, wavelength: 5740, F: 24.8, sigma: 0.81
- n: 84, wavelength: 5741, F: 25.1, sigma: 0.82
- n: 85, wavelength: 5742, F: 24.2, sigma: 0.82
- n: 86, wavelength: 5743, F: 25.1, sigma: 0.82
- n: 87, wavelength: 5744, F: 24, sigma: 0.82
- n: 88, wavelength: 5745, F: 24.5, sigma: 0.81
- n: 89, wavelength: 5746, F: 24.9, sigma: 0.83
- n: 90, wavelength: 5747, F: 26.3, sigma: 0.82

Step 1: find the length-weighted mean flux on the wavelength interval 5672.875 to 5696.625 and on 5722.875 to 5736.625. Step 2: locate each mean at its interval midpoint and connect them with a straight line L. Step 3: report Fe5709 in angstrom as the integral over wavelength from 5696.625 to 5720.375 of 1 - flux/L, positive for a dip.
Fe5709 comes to 0.9 angstrom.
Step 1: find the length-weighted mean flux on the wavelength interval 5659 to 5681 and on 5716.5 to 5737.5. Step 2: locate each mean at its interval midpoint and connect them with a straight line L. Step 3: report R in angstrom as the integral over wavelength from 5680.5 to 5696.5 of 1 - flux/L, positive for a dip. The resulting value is 0.0 angstrom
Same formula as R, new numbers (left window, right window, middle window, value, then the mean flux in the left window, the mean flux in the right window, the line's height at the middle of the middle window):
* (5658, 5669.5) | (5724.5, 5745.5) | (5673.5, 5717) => 0.0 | 23.8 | 24.9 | 24.3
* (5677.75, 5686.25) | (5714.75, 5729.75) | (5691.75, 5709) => 0.5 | 25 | 25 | 25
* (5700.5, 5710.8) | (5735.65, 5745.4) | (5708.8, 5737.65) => -0.4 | 23.7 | 24.7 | 24.2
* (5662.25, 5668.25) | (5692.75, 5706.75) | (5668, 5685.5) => -0.5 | 24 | 24.5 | 24.2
